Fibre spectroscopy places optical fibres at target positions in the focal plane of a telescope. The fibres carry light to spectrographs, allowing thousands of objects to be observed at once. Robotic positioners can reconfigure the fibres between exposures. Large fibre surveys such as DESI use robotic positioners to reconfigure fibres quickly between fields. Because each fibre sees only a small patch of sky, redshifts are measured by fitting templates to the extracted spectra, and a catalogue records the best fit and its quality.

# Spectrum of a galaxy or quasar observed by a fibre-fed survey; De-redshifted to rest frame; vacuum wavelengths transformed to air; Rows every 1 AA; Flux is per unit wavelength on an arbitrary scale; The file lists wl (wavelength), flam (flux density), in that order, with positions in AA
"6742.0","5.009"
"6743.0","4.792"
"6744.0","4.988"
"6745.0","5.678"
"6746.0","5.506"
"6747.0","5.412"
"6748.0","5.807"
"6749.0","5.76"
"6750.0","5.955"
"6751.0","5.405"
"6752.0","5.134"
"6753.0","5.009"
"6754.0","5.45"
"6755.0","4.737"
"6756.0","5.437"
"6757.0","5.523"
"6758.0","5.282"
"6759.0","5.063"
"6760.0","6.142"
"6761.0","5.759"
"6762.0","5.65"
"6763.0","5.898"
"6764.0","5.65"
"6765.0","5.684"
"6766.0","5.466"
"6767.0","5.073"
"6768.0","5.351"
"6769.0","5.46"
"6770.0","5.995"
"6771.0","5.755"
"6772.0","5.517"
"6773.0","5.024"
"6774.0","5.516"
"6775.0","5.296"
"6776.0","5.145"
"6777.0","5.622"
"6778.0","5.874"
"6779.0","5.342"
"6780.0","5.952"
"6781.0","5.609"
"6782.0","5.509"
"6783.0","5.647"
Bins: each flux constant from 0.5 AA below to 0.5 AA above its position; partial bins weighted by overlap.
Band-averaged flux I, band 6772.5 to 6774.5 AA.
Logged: 5.27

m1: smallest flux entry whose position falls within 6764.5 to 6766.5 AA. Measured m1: 5.466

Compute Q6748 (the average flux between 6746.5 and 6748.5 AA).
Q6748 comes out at 5.61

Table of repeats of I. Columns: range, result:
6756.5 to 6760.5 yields 5.5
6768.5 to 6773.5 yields 5.55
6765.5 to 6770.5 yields 5.47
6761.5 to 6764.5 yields 5.73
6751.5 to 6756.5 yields 5.15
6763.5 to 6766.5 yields 5.6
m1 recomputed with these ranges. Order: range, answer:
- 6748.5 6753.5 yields 5.009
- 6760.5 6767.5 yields 5.073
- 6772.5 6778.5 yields 5.024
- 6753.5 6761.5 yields 4.737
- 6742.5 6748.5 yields 4.792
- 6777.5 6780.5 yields 5.342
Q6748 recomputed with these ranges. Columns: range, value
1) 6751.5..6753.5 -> 5.07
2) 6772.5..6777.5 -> 5.32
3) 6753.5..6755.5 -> 5.09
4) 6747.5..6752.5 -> 5.61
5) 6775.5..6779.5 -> 5.5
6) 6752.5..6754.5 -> 5.23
